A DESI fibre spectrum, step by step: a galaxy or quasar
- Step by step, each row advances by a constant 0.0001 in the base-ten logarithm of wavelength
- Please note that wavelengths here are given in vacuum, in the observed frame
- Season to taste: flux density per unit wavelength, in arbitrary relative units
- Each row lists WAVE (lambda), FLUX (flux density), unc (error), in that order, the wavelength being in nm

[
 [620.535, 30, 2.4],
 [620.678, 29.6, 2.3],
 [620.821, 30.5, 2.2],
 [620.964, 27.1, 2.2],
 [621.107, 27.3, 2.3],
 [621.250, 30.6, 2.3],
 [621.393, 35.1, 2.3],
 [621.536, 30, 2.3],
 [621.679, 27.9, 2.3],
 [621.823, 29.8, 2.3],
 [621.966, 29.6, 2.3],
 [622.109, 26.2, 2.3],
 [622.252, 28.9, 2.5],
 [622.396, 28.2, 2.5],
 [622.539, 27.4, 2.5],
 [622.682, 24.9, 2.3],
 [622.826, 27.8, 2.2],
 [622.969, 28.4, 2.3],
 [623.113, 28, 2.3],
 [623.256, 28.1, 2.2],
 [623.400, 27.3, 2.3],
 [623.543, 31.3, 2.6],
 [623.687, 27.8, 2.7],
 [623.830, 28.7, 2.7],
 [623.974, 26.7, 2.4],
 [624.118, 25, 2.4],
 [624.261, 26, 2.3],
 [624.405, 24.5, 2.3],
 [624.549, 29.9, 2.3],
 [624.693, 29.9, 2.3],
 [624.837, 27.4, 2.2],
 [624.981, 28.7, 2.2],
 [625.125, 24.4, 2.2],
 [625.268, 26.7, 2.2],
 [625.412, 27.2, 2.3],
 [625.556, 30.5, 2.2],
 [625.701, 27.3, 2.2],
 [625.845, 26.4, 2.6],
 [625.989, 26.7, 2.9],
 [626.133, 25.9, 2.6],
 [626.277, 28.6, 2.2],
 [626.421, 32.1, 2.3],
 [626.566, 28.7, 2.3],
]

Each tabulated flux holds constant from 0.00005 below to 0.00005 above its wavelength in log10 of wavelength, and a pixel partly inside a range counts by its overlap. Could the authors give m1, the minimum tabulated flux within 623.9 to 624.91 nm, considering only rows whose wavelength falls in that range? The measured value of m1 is 24.5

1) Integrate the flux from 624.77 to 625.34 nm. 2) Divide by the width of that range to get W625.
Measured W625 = 26.8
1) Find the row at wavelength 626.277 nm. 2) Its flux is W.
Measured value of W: 28.6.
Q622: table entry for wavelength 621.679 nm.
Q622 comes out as 27.9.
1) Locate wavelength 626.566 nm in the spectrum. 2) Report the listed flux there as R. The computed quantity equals 28.7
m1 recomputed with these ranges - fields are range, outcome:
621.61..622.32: 26.2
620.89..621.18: 27.1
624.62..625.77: 24.4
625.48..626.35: 25.9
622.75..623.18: 27.8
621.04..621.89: 27.3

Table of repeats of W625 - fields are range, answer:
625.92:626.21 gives 26.4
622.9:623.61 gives 28.6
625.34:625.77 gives 28.3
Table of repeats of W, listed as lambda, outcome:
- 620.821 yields 30.5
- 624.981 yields 28.7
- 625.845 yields 26.4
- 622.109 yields 26.2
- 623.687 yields 27.8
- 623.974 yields 26.7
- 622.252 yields 28.9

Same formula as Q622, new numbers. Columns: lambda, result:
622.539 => 27.4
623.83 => 28.7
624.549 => 29.9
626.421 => 32.1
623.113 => 28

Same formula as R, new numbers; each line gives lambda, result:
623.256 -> 28.1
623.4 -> 27.3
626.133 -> 25.9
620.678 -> 29.6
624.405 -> 24.5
